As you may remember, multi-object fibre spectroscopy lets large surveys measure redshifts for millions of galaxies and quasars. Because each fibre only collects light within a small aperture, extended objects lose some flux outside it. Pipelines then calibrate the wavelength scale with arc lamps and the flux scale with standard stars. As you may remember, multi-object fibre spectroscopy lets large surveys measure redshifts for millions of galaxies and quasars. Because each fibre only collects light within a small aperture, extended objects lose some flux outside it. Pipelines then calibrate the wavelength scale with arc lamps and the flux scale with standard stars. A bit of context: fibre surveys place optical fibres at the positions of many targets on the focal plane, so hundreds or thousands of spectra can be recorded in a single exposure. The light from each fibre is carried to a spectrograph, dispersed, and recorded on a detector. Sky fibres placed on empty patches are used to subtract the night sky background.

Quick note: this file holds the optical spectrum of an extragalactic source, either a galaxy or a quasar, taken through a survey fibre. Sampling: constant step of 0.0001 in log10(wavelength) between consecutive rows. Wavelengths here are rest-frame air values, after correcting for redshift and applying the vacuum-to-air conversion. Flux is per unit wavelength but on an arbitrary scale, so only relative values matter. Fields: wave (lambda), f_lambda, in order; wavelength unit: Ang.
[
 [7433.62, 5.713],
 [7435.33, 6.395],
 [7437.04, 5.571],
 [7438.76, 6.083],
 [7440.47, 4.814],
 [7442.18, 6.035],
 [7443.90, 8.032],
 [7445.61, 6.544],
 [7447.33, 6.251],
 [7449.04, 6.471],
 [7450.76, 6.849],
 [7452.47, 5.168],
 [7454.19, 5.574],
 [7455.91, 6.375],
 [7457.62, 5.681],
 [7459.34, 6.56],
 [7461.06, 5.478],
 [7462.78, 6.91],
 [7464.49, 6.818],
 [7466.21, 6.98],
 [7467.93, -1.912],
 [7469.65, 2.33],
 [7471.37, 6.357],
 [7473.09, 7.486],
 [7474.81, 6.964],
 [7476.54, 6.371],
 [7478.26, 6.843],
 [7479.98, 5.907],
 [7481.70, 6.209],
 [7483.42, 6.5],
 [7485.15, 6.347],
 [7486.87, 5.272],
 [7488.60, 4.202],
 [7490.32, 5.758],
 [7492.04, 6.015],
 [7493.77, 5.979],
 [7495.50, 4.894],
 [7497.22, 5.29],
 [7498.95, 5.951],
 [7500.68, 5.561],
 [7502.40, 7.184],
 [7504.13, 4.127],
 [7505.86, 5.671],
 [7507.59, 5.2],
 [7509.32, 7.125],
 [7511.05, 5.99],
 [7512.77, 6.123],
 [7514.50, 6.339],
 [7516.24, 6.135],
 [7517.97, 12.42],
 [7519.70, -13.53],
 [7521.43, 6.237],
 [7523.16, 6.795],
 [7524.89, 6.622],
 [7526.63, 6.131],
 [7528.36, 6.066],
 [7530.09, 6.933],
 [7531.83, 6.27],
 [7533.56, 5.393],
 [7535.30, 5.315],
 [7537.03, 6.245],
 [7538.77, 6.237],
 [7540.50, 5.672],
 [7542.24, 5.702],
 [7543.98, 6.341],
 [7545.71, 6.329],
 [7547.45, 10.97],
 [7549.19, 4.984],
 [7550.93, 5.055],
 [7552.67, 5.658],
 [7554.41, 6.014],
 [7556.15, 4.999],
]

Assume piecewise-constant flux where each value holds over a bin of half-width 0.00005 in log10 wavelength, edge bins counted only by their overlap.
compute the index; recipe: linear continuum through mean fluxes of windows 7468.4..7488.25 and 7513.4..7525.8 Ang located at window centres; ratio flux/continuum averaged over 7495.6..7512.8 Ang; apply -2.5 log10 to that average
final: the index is -0.16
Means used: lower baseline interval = 5.85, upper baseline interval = 4.47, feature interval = 5.77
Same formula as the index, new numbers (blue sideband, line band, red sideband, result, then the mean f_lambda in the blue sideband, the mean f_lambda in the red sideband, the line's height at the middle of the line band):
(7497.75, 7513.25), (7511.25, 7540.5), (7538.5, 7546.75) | 0.12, 5.86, 6.15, 6.02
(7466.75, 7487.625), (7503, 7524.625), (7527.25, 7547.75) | 0.20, 5.42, 6.33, 5.97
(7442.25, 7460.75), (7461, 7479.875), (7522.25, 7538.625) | 0.14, 6.31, 6.2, 6.28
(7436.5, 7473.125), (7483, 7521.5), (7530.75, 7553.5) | 0.14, 5.71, 6.17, 5.96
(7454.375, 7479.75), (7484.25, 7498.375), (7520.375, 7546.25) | 0.06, 5.66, 6.01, 5.79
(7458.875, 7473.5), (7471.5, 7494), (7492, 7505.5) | -0.15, 5.12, 5.6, 5.36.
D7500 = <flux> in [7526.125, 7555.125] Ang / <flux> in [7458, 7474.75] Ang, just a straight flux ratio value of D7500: 1.2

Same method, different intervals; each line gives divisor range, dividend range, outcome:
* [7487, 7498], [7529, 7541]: 1.13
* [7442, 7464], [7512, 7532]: 0.82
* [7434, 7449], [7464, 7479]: 0.85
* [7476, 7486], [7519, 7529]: 0.51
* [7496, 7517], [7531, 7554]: 1.05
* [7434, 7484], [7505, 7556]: 0.97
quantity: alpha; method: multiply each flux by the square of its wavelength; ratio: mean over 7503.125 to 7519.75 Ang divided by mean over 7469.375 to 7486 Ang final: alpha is 0.88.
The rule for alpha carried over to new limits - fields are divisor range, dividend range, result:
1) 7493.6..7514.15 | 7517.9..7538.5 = 0.84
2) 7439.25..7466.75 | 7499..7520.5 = 0.80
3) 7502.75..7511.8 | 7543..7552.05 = 1.19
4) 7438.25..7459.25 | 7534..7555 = 1.03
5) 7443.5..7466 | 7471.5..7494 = 0.98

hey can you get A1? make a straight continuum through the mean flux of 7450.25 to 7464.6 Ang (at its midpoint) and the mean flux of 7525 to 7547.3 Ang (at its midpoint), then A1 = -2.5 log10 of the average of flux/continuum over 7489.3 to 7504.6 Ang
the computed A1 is 0.09 mag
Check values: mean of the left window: 6.11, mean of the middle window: 5.67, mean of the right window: 6.23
